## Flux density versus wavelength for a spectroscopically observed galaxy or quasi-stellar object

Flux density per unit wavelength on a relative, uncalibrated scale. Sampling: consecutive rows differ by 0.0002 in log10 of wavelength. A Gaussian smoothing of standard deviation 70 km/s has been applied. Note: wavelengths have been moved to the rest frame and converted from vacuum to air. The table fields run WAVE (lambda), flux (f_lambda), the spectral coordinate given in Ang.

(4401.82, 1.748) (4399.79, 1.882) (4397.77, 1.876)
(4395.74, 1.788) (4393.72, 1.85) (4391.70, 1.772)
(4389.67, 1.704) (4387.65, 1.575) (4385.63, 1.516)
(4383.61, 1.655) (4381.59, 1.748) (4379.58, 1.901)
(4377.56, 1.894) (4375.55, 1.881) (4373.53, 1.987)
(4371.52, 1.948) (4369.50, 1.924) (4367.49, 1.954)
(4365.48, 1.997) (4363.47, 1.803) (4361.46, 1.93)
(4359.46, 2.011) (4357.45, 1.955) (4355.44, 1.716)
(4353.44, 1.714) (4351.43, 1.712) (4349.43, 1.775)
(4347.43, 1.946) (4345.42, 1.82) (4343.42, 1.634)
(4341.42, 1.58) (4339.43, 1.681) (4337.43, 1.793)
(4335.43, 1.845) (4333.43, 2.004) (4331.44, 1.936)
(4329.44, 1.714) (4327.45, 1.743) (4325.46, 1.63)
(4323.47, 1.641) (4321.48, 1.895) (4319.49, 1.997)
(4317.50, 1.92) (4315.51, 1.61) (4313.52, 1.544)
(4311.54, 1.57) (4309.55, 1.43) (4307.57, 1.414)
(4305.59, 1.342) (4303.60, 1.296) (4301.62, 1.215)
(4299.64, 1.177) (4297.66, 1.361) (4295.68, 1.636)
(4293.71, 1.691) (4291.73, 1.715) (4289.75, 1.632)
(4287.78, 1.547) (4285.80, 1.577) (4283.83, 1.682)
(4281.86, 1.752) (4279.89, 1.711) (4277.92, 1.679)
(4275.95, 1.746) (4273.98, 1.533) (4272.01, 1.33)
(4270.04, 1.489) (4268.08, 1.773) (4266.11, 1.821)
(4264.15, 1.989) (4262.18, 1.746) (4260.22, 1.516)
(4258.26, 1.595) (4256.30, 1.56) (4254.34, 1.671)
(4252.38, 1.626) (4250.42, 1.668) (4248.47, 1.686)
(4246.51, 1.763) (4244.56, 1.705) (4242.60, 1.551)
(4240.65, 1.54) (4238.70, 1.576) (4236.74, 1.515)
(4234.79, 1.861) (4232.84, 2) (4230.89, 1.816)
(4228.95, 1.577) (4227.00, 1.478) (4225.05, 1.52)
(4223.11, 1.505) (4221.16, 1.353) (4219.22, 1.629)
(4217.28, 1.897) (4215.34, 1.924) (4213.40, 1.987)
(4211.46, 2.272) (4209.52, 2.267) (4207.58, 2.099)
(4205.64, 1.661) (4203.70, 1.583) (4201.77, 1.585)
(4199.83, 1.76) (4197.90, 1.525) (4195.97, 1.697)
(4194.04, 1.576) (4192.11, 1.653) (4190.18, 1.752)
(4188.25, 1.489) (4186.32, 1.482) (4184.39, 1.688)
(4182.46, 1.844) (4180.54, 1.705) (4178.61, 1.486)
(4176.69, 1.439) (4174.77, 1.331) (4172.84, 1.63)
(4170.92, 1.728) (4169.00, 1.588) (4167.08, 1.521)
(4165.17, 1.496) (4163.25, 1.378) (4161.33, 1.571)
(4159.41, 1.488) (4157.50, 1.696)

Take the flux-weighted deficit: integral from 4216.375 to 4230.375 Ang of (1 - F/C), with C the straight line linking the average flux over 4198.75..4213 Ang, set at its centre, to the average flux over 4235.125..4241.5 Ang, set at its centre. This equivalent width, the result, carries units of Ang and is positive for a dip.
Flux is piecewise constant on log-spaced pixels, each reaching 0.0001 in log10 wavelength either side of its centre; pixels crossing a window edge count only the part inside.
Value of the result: 1.2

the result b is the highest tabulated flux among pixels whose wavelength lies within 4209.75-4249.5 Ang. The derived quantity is 2.272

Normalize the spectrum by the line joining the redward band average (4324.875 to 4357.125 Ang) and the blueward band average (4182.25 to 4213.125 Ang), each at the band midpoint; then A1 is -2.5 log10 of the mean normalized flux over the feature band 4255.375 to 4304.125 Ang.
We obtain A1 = 0.11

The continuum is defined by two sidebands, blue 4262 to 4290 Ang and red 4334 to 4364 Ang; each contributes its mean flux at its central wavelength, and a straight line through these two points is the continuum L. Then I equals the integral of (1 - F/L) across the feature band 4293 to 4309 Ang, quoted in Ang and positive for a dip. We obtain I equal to 3.02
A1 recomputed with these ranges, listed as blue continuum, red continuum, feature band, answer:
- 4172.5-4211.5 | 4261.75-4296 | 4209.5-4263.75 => -0.017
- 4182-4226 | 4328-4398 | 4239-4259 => 0.075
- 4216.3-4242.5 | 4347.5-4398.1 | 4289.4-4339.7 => 0.075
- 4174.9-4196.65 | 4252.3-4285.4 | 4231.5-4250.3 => -0.031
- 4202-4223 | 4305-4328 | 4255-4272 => 0.052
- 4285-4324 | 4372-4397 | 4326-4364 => -0.084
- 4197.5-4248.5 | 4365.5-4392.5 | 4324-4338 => -0.011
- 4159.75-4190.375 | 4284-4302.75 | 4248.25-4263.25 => -0.072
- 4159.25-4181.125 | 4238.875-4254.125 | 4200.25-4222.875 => -0.150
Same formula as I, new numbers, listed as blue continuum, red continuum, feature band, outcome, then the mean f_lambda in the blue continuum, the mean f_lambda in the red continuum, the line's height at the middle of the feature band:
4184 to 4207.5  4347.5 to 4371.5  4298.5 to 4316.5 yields 4.0 Ang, 1.64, 1.87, 1.8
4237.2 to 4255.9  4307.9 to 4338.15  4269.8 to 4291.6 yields 0.9 Ang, 1.64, 1.74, 1.68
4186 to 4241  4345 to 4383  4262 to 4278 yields 0.9 Ang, 1.71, 1.87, 1.77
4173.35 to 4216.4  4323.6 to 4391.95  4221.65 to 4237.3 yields 0.7 Ang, 1.72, 1.8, 1.74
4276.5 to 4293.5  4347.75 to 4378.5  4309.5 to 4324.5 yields 0.3 Ang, 1.67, 1.88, 1.75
